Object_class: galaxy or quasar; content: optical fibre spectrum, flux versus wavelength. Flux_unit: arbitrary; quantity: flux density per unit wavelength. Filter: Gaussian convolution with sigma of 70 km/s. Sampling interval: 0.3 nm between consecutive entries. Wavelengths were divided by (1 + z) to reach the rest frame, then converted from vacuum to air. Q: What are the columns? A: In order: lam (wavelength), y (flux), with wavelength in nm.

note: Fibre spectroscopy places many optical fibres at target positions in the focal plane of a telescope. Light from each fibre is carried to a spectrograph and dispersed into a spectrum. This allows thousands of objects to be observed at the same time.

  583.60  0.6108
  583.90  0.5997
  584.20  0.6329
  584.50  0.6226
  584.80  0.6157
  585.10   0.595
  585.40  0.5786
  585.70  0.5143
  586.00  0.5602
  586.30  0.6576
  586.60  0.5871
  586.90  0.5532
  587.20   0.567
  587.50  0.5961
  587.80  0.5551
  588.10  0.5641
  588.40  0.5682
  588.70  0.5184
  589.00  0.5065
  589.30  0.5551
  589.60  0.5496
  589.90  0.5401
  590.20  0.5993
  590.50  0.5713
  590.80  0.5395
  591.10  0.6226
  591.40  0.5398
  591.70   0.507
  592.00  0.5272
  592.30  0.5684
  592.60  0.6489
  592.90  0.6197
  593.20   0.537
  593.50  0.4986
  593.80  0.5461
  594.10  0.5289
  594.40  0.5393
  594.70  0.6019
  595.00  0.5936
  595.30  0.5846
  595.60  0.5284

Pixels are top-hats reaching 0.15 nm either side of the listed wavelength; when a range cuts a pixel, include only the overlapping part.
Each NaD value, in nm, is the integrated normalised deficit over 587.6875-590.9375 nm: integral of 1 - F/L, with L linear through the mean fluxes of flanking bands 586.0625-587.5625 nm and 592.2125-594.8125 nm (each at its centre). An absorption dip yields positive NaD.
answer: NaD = 0.163 nm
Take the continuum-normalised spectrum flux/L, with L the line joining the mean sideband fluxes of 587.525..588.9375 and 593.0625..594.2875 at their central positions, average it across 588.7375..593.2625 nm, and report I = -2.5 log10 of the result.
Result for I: -0.04 mag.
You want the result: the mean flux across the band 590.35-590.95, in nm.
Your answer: 0.555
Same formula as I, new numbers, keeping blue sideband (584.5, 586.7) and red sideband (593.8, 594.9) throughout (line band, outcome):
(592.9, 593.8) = 0.042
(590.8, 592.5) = 0.024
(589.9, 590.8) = 0.003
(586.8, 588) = 0.027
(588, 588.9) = 0.061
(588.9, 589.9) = 0.071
